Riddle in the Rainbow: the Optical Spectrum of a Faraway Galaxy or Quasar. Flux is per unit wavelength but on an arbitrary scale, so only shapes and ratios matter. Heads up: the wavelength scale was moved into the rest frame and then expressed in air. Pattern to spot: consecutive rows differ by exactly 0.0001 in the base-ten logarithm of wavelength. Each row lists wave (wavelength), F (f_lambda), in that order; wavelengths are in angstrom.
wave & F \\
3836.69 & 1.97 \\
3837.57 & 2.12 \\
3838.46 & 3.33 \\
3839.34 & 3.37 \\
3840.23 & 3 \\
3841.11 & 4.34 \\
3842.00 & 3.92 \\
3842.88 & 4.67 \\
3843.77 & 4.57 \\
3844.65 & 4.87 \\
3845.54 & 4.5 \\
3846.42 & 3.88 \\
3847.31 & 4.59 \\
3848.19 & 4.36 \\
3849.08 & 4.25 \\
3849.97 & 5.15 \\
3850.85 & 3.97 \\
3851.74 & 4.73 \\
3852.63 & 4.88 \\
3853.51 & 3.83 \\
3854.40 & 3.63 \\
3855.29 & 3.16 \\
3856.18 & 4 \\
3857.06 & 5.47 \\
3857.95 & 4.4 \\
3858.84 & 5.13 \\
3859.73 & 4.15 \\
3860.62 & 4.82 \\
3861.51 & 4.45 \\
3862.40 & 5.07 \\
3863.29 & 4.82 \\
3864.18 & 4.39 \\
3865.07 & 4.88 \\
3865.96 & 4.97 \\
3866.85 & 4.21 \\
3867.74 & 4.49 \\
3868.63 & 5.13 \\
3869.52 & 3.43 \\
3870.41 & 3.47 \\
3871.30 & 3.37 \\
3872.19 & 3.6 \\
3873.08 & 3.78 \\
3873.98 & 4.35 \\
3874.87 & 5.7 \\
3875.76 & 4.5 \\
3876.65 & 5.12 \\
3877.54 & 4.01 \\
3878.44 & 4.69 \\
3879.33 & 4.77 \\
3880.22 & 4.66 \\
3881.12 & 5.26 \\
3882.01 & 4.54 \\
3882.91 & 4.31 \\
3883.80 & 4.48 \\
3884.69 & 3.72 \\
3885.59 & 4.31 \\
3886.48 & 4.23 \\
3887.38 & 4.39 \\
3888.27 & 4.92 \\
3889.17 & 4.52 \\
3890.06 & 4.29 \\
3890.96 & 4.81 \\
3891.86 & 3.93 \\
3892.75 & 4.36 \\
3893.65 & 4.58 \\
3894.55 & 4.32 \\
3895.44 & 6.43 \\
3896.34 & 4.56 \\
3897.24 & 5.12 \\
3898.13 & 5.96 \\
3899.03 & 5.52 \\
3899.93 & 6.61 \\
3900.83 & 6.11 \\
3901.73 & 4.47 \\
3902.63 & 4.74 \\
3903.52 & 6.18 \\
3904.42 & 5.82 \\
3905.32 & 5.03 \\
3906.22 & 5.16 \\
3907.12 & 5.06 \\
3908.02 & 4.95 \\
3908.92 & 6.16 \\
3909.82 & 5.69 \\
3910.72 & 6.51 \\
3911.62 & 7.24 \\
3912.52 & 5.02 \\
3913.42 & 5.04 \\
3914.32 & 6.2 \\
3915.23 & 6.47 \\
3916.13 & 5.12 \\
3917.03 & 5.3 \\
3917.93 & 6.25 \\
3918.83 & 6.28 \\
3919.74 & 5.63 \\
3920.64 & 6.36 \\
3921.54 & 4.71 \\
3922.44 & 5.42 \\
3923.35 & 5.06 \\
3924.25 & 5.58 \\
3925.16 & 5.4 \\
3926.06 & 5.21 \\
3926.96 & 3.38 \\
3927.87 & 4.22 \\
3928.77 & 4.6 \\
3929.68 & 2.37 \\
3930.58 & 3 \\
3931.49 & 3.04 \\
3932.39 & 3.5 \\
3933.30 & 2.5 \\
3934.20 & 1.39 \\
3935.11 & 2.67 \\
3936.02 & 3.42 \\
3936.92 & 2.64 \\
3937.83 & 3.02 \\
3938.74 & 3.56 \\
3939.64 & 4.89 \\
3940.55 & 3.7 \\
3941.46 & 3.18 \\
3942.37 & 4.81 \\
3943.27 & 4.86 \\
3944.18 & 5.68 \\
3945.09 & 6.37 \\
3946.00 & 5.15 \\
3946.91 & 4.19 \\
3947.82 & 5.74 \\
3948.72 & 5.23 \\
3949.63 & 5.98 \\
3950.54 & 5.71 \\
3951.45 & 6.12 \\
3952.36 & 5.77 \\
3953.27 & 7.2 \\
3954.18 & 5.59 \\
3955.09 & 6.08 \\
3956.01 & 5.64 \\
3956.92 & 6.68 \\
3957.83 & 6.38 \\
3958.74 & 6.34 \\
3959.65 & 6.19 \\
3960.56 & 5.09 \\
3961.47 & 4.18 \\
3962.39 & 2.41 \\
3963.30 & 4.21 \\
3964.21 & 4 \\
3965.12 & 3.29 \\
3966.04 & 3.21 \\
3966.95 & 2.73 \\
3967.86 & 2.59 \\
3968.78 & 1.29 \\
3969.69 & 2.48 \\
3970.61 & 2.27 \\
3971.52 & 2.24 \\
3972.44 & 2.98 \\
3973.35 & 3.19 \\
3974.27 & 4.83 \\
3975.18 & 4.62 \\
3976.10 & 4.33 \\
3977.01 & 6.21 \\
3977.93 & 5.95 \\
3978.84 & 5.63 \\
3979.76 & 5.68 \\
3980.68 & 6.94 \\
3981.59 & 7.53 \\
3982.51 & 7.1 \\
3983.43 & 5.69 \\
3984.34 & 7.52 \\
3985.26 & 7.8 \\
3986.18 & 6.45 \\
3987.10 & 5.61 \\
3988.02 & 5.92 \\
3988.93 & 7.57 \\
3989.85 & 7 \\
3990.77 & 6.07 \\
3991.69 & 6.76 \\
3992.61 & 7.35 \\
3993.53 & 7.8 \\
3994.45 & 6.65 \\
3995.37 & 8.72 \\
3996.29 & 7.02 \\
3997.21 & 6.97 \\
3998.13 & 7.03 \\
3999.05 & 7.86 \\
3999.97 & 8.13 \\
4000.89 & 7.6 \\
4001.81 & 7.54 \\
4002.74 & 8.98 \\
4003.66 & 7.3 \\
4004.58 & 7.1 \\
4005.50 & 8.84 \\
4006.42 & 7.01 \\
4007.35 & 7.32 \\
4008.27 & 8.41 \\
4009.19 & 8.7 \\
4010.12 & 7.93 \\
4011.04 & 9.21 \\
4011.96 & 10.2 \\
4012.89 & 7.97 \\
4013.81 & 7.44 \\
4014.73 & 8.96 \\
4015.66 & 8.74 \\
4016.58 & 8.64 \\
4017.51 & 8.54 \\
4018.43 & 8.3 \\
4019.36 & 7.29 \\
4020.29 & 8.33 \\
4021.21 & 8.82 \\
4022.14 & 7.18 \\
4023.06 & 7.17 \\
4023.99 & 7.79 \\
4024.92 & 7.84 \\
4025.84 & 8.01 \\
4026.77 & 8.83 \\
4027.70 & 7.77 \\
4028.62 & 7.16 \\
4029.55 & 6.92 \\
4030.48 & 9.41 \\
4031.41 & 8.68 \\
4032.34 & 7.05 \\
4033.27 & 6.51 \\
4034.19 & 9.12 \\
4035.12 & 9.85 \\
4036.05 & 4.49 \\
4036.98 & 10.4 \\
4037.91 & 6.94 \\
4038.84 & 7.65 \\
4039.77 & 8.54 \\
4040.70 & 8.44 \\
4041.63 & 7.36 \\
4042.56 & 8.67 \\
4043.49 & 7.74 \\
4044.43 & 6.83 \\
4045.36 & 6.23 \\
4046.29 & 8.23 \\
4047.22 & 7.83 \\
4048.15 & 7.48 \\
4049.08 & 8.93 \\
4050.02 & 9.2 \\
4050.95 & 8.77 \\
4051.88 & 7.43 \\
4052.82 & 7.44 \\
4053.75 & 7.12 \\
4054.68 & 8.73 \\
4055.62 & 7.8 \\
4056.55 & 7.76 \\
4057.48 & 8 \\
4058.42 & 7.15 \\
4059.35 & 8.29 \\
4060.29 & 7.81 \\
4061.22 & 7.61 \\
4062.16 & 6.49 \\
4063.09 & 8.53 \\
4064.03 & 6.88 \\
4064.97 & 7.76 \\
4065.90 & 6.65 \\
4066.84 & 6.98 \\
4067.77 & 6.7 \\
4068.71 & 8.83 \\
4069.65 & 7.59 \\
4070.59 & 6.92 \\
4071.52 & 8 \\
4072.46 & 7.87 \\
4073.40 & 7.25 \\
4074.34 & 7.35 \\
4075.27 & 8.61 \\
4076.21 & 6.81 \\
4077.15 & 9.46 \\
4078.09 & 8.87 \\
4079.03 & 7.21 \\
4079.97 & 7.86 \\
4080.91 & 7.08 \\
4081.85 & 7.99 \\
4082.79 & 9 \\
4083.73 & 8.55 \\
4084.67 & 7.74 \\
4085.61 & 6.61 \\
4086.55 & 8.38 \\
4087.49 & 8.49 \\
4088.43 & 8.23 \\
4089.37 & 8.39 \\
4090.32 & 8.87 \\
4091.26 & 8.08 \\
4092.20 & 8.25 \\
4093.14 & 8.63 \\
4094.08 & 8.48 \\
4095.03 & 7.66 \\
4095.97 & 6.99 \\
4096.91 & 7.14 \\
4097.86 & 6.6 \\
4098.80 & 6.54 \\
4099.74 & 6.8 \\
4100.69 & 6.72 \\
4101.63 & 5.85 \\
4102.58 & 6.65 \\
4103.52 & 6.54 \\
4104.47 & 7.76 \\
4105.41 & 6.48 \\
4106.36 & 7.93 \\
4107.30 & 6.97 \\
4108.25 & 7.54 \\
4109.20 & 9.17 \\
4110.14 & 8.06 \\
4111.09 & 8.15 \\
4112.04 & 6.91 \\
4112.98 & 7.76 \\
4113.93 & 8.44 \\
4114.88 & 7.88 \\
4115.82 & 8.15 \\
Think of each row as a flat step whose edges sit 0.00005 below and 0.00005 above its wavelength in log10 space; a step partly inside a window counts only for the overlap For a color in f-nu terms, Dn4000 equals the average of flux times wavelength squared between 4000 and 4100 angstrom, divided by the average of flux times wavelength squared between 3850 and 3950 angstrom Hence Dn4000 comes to 1.8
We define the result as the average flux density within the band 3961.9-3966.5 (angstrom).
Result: 3.42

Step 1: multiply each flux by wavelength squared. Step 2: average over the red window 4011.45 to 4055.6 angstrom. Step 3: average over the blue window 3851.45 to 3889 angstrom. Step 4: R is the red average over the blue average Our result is 1.96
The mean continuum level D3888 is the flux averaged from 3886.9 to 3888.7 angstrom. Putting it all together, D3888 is 4.65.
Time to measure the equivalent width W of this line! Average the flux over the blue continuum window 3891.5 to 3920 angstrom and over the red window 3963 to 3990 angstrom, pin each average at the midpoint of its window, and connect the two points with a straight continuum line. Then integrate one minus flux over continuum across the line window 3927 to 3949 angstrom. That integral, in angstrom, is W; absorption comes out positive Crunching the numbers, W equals 5.6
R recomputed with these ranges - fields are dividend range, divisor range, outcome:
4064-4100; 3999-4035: 0.99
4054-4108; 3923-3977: 1.90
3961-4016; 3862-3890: 1.48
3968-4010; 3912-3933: 1.34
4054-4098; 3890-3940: 1.75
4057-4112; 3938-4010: 1.40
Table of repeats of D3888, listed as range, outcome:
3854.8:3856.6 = 3.57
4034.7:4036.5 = 7.12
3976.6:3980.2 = 5.86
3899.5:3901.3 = 6.32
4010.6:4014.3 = 8.72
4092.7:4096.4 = 7.94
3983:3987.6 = 6.61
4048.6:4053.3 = 8.34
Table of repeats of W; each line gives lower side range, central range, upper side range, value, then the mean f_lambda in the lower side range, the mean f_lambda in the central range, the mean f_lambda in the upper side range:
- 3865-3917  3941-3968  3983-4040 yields 5.7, 4.92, 5.05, 7.75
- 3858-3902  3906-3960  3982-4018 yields 8.5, 4.65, 5.01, 7.63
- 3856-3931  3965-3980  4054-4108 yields 5.8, 4.9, 3.72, 7.63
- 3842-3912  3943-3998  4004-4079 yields 9.2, 4.73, 5.46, 7.91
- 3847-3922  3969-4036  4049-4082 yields -3.2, 4.87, 7.11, 7.75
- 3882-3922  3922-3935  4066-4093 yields 4.1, 5.24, 3.87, 7.92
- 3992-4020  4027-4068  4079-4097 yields 1.2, 7.98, 7.77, 8.02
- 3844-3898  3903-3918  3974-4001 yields -1.3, 4.49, 5.7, 6.68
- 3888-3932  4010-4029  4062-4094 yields -3.5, 5.16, 8.21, 7.87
